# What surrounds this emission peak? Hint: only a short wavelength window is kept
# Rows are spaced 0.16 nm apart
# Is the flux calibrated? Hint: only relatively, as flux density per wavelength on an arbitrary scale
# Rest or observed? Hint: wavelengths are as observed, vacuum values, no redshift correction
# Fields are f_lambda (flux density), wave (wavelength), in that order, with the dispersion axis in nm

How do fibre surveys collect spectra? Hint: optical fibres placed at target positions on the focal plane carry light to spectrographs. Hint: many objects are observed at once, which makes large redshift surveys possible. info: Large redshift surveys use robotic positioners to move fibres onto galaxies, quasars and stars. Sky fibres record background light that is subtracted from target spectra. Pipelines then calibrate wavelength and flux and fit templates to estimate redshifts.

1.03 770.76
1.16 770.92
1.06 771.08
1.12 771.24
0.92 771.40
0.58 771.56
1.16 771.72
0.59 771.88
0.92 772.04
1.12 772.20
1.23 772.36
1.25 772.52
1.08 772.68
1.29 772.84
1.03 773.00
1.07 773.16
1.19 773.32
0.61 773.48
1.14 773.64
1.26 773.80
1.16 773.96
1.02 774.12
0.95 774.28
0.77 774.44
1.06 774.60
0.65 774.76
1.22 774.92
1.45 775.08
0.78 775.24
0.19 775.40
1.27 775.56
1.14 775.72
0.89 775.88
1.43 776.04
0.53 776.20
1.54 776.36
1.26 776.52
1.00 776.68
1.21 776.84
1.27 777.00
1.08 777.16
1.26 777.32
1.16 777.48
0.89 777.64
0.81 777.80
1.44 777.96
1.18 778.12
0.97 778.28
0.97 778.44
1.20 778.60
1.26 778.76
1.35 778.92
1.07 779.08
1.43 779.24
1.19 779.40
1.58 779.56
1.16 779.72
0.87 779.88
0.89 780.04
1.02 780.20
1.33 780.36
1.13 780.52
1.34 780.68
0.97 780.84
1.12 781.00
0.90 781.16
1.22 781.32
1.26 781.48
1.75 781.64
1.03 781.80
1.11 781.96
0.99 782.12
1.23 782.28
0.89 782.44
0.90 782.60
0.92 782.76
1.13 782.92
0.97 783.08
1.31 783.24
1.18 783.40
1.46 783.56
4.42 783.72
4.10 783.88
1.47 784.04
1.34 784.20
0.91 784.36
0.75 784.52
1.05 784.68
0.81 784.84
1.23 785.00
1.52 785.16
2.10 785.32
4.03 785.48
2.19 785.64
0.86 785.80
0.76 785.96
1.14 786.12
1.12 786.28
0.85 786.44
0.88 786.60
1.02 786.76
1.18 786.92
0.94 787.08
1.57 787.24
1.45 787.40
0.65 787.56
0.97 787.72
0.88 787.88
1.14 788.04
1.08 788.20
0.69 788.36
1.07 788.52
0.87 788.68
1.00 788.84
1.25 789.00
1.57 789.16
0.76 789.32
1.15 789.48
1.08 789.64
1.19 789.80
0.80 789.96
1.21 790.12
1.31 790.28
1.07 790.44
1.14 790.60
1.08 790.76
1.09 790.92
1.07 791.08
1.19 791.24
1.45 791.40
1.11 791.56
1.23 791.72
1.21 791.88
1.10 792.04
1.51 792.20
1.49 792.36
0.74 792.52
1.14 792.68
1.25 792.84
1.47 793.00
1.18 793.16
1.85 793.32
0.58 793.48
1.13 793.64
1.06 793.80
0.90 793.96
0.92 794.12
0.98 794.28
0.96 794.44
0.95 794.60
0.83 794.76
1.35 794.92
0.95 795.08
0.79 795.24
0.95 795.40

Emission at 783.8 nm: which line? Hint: [S II]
